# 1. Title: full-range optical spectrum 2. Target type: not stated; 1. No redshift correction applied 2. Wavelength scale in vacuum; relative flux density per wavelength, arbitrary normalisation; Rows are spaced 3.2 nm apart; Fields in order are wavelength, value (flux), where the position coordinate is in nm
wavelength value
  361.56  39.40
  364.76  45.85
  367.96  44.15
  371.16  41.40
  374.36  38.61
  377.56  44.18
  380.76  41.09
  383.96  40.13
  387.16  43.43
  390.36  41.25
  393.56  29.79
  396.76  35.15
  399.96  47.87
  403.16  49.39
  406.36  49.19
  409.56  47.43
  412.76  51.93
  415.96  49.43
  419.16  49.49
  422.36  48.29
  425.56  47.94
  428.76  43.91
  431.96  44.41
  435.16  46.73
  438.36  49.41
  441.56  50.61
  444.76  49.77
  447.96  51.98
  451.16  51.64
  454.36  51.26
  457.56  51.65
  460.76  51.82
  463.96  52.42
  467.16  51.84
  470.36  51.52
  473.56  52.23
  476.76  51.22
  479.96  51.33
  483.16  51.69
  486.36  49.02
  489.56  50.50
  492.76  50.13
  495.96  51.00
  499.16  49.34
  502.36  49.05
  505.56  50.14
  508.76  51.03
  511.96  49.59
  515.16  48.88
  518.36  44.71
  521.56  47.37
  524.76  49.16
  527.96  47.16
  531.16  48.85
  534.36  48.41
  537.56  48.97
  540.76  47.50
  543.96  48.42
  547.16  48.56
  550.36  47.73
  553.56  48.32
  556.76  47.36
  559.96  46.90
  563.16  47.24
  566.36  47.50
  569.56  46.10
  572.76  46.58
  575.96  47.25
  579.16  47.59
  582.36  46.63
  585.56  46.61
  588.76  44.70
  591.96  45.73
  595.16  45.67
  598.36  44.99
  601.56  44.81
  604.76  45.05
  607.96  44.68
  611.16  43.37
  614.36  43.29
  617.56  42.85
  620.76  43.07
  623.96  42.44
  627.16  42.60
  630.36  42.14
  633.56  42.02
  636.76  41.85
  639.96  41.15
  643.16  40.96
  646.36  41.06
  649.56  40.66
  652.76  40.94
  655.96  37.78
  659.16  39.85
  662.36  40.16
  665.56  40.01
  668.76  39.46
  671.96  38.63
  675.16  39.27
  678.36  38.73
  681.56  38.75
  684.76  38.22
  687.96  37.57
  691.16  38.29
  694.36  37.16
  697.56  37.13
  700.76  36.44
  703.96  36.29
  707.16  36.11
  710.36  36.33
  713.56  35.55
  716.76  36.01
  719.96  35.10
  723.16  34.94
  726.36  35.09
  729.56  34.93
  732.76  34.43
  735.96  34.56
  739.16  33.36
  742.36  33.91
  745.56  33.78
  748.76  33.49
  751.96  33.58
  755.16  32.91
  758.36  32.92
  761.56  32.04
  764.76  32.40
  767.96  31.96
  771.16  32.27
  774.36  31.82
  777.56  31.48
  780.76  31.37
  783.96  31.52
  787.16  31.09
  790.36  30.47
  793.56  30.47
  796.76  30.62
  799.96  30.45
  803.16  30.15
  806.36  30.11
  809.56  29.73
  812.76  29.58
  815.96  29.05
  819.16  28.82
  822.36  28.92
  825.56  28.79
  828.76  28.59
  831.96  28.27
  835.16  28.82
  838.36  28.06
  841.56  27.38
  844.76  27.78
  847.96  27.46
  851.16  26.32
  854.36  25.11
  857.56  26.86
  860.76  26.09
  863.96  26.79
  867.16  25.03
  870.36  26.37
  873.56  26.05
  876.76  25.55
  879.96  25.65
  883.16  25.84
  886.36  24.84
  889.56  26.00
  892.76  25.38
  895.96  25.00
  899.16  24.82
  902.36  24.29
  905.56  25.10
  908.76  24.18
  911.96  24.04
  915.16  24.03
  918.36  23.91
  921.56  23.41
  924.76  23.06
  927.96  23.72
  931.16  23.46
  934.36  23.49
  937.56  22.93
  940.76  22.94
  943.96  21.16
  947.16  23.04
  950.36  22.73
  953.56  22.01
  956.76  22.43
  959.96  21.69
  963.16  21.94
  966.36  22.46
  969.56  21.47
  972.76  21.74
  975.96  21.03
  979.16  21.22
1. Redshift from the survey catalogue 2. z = 0.00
